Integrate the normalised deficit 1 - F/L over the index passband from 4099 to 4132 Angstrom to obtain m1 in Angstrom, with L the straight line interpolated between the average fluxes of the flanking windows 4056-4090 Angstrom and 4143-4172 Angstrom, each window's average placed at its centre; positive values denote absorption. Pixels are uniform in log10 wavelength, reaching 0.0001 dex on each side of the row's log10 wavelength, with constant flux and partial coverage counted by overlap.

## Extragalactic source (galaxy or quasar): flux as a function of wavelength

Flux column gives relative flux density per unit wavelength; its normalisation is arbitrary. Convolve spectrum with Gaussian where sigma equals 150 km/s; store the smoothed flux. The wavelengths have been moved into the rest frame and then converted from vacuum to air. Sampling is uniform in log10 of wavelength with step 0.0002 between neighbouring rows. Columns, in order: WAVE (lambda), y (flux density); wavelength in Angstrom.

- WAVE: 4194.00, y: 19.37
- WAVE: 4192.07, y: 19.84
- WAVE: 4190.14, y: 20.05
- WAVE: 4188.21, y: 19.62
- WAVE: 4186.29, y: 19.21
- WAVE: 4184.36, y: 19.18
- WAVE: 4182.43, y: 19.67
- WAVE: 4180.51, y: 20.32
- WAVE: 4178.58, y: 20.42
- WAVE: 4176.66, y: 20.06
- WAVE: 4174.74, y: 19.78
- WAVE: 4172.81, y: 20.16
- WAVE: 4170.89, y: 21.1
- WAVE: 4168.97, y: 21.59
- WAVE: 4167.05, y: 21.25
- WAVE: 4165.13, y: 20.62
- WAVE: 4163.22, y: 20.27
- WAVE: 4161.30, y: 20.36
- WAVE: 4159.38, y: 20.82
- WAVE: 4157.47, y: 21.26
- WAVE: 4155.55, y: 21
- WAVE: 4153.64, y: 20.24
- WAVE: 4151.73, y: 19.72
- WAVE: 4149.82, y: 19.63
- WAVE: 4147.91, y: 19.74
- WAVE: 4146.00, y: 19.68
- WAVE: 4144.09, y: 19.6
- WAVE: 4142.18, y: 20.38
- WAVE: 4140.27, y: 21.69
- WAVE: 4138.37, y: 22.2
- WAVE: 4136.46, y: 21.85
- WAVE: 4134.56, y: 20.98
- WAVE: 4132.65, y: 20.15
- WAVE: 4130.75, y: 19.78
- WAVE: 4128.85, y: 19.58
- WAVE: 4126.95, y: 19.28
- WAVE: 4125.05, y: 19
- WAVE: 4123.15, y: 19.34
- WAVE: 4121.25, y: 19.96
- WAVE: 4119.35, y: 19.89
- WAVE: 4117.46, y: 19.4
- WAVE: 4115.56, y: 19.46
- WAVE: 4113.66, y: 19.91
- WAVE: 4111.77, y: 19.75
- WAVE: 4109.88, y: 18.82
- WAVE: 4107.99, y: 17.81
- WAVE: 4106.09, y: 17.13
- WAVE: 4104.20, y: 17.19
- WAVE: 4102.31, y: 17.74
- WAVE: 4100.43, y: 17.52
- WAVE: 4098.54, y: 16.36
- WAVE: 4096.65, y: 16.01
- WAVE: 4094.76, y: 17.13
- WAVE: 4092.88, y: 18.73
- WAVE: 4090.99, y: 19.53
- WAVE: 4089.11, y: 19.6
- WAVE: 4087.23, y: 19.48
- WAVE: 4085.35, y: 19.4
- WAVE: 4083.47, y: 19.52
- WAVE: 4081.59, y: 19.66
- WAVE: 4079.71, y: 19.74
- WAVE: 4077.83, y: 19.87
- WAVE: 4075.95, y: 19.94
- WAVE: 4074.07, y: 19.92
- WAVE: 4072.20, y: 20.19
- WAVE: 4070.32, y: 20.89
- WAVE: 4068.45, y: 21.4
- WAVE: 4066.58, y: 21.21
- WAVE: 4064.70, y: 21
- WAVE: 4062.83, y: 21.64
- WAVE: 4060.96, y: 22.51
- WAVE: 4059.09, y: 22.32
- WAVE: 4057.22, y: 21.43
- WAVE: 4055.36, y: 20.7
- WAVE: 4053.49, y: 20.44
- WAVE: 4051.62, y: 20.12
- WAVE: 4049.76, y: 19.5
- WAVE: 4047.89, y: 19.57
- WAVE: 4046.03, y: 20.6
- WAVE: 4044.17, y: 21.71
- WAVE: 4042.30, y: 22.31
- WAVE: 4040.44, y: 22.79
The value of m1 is 2.6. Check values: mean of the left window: 20.5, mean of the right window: 20.5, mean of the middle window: 18.9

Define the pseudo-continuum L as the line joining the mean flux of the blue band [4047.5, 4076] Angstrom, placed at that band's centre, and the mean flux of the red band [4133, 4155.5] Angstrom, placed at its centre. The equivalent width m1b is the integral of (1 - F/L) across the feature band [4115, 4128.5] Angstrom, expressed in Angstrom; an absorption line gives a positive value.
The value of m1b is 0.7 Angstrom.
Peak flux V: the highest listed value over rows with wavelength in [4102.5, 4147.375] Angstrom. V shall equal 22.2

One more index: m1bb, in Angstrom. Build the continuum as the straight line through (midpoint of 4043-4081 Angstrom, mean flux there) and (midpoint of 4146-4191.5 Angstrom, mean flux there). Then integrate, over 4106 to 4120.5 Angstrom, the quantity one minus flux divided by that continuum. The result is 1.0 Angstrom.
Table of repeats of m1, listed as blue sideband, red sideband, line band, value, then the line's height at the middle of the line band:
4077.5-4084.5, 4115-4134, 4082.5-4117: 2.2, 19.6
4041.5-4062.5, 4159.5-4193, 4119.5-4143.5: 0.2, 20.5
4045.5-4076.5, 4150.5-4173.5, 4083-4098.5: 1.7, 20.8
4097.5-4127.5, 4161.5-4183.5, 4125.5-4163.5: -1.5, 19.6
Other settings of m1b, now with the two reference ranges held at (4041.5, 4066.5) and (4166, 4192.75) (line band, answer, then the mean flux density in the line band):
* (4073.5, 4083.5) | 0.52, 19.8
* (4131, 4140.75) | -0.37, 21.2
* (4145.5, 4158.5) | 0.10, 20.2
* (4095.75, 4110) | 2.39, 17.2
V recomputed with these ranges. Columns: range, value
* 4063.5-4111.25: 21.4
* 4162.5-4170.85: 21.59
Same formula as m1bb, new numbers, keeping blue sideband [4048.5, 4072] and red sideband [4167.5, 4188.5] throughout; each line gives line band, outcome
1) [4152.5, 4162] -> -0.2 Angstrom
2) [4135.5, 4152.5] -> -0.1 Angstrom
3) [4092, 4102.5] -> 1.8 Angstrom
